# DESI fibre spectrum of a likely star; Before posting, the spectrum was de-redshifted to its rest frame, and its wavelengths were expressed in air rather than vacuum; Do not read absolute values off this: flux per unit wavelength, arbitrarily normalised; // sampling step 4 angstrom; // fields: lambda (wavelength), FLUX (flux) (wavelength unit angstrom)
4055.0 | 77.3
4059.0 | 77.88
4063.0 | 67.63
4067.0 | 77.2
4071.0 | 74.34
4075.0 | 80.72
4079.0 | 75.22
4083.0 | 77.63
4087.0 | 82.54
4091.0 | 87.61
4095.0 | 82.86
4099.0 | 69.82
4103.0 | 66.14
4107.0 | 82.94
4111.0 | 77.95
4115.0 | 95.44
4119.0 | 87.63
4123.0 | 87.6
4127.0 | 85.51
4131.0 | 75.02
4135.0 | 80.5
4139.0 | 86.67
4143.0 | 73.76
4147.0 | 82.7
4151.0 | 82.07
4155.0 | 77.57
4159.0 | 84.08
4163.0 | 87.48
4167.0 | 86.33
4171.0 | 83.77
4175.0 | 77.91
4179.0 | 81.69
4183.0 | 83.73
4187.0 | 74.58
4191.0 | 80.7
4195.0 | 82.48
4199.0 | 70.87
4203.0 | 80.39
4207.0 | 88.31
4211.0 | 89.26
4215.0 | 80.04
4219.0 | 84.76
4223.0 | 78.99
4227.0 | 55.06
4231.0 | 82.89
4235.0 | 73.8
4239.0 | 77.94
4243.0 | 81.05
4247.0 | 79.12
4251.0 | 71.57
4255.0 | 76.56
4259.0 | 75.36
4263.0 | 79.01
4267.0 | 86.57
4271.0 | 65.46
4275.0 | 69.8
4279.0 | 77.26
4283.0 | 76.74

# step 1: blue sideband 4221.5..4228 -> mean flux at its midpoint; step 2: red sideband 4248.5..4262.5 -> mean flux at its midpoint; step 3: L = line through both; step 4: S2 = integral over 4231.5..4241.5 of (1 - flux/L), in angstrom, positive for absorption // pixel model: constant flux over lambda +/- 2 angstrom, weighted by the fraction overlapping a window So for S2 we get -0.9 angstrom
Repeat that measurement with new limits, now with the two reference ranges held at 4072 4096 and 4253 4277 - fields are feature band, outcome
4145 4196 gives -2.41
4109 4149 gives -1.93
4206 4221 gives -1.65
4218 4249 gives -0.03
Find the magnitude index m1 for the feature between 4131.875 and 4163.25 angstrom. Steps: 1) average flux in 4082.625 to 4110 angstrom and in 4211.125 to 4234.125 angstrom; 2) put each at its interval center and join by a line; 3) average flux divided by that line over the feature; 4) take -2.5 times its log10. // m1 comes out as -0.045 mag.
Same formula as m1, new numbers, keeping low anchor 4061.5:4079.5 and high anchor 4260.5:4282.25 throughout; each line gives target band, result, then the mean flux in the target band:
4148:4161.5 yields -0.09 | 81.6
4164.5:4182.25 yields -0.10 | 82.7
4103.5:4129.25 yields -0.13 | 84.9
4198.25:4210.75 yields -0.09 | 82.1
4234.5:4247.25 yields -0.04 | 78.3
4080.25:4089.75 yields -0.07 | 80.3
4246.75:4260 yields 0.01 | 75.2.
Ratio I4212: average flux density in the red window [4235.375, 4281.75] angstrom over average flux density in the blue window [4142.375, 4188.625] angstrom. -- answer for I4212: 0.9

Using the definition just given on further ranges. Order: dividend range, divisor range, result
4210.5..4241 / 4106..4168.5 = 0.93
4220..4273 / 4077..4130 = 0.93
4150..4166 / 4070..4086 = 1.07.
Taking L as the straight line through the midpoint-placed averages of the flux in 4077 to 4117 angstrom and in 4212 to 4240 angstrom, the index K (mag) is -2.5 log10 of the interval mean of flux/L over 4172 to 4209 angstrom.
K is -0.04 mag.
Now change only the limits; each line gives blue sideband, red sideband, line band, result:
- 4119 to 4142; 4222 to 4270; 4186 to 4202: 0.02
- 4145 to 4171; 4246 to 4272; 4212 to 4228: 0.03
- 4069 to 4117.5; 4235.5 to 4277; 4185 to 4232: -0.03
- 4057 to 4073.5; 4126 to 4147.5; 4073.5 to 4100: -0.05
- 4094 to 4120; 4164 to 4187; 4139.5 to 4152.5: 0.01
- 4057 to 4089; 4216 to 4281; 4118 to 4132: -0.11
